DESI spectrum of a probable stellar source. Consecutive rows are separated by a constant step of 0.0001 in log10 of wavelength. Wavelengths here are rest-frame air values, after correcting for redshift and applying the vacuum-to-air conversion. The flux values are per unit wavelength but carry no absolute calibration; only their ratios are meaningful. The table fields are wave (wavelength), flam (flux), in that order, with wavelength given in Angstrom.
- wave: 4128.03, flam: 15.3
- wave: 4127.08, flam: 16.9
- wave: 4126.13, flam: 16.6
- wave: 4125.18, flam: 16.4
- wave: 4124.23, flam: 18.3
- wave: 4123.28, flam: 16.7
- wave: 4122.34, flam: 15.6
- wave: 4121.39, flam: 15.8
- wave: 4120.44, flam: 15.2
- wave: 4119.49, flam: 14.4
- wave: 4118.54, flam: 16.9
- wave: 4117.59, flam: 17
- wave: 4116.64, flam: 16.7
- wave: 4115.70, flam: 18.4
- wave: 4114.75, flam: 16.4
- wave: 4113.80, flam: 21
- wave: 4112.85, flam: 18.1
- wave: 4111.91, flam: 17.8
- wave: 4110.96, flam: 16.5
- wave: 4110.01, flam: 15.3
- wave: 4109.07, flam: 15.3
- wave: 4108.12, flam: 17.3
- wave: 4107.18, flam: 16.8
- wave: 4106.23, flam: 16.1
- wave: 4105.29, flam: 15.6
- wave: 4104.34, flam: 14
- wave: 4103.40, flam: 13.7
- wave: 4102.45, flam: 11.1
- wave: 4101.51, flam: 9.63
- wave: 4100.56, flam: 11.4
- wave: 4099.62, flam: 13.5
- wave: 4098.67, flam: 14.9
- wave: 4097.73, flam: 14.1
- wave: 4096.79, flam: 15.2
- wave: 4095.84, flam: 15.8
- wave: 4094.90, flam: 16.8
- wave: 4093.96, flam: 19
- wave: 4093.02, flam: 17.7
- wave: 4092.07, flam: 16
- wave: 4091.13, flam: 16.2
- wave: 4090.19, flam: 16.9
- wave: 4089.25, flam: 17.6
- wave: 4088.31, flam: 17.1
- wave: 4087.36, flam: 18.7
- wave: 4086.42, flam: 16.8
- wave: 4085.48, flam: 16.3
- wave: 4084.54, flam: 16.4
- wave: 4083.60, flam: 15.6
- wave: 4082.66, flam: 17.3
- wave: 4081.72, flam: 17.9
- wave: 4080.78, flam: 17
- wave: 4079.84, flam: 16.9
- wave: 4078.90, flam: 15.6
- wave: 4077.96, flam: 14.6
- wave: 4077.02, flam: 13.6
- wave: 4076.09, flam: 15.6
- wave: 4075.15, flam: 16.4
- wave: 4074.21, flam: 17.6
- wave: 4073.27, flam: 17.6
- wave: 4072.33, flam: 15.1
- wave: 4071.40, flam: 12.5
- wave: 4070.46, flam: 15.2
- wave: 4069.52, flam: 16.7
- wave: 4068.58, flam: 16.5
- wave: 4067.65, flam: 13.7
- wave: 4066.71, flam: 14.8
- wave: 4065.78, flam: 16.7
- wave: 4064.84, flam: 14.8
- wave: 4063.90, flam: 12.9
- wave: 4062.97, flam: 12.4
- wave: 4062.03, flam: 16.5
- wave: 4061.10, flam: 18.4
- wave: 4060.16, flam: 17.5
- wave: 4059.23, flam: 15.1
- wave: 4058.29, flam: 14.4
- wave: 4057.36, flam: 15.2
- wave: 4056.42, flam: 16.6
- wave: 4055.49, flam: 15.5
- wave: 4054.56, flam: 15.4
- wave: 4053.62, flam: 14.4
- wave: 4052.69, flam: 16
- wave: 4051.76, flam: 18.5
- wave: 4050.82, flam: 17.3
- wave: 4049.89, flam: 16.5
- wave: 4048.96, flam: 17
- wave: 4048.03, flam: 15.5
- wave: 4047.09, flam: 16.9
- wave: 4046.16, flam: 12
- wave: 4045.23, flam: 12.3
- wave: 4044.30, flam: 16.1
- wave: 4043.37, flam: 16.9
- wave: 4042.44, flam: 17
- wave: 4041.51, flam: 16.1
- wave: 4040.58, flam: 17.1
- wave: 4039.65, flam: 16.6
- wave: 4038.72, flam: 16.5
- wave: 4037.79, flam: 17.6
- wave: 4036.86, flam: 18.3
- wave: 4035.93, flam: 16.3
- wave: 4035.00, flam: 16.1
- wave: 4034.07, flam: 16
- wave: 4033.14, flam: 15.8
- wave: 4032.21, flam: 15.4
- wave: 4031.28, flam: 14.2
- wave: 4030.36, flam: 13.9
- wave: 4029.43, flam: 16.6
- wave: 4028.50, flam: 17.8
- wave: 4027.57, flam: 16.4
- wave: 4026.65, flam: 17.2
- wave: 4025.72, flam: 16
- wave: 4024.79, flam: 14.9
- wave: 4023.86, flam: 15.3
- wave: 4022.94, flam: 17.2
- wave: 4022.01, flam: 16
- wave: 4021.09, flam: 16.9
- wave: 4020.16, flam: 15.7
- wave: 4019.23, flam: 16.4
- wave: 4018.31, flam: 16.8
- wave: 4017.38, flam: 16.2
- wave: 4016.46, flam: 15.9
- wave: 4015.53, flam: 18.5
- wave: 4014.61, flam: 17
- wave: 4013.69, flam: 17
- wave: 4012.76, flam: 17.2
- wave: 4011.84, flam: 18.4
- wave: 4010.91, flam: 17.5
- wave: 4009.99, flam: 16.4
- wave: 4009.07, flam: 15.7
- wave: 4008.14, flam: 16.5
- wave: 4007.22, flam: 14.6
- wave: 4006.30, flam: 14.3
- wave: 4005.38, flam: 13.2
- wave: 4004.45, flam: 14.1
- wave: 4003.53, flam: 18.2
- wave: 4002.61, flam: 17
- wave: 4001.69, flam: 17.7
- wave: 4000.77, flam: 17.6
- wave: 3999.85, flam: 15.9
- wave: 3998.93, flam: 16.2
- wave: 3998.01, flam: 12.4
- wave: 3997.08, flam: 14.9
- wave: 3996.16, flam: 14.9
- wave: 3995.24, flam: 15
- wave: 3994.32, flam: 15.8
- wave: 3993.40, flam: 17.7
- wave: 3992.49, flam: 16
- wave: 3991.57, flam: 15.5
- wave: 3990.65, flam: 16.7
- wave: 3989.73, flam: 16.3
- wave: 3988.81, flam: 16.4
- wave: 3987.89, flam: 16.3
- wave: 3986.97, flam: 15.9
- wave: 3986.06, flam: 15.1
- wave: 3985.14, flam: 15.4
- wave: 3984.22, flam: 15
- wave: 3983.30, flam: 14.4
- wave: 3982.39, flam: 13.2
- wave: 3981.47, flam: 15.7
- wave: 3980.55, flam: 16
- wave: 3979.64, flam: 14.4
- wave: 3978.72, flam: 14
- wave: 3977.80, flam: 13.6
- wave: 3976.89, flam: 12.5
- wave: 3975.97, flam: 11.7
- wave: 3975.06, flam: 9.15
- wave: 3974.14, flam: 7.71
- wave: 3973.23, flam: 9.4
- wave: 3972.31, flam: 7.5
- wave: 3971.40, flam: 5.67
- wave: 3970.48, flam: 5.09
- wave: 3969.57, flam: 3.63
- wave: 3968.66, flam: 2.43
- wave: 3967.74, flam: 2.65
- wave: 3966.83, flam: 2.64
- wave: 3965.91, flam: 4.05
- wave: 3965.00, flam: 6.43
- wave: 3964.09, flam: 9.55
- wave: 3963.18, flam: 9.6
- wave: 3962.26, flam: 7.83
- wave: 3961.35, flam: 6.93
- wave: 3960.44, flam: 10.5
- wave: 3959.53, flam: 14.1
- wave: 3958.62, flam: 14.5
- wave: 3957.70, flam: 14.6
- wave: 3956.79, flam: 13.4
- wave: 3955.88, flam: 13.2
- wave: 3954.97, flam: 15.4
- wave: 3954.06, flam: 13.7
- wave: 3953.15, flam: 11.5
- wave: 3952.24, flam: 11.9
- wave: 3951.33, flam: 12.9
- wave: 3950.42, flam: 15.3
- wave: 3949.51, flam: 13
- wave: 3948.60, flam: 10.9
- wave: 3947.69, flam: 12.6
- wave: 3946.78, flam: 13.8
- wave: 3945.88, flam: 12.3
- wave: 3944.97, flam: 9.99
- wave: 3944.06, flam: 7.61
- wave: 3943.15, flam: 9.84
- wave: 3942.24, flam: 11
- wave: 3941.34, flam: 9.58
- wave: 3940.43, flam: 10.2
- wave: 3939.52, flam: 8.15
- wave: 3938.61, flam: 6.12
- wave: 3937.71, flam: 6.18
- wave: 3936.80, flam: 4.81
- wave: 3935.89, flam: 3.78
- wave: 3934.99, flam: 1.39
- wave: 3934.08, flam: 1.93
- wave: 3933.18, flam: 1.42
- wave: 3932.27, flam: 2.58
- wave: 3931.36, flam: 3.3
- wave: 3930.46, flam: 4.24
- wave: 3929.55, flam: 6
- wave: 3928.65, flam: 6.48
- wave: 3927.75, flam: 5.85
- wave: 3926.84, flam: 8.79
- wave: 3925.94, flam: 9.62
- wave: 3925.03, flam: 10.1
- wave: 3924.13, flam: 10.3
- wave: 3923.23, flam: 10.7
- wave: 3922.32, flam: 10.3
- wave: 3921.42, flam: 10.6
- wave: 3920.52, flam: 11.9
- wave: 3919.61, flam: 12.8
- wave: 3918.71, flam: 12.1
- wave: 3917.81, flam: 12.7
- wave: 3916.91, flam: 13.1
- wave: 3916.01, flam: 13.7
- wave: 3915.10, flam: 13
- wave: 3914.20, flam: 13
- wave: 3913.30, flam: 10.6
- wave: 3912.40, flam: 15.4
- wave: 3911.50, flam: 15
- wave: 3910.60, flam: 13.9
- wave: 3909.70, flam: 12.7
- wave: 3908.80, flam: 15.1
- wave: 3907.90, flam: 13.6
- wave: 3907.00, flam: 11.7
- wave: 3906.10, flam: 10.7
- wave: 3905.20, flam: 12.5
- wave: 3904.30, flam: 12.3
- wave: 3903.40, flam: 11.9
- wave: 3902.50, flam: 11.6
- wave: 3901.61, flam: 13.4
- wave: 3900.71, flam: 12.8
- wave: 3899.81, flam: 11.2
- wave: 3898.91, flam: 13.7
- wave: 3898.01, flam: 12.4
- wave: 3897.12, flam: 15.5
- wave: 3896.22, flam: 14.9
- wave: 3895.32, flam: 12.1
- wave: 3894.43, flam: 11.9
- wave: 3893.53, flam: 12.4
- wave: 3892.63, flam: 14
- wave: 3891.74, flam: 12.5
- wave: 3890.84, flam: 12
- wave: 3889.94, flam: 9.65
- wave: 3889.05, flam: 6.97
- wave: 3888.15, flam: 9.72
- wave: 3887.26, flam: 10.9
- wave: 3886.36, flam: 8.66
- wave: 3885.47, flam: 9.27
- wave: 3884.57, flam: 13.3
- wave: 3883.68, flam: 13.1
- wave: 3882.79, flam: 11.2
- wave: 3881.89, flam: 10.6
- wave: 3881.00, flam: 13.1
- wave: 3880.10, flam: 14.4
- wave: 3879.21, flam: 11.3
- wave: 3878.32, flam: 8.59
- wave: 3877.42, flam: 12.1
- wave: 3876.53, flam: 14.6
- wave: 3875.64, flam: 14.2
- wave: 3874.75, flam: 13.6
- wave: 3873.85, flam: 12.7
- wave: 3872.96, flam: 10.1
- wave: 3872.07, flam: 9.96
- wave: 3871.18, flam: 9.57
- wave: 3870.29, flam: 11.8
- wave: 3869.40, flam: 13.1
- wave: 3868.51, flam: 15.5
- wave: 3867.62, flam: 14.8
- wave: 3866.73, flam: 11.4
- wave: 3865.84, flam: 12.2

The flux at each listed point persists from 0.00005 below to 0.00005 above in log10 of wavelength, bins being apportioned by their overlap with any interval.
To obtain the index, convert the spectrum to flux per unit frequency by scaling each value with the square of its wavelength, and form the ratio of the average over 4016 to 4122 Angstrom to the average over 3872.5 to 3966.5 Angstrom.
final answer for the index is 1.59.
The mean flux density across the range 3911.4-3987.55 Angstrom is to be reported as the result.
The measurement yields 10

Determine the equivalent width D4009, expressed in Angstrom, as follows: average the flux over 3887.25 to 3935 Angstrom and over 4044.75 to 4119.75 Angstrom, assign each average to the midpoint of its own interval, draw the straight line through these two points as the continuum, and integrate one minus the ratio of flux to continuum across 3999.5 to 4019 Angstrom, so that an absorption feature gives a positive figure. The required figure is -4.0 Angstrom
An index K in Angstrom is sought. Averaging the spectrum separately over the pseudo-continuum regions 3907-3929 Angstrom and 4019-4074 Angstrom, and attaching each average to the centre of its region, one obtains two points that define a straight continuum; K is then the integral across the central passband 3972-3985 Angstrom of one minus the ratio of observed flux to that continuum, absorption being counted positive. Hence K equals 1.1 Angstrom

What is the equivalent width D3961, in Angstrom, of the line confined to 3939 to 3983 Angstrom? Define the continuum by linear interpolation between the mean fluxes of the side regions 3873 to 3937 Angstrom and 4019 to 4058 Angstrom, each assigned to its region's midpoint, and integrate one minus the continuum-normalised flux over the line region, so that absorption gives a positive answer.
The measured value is 8.6 Angstrom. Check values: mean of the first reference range 10.8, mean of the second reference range 16.1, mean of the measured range 10.5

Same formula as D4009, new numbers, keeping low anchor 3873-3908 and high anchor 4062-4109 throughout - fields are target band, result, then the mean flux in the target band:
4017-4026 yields -1.1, 16.1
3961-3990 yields 6.7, 10.5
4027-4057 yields -2.7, 16.1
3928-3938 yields 7.0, 3.83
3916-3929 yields 2.1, 10.5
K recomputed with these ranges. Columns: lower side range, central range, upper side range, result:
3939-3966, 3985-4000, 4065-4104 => -3.71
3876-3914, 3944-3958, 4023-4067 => 0.88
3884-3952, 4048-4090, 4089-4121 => -3.43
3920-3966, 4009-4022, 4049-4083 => -3.68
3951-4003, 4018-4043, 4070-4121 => -4.12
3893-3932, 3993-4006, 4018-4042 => -0.61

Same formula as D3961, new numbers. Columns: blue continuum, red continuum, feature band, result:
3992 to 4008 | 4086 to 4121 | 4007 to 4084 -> -1.31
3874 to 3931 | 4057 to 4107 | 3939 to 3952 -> 1.45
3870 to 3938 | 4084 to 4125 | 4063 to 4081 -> -0.21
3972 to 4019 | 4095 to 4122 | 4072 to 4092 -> -1.41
